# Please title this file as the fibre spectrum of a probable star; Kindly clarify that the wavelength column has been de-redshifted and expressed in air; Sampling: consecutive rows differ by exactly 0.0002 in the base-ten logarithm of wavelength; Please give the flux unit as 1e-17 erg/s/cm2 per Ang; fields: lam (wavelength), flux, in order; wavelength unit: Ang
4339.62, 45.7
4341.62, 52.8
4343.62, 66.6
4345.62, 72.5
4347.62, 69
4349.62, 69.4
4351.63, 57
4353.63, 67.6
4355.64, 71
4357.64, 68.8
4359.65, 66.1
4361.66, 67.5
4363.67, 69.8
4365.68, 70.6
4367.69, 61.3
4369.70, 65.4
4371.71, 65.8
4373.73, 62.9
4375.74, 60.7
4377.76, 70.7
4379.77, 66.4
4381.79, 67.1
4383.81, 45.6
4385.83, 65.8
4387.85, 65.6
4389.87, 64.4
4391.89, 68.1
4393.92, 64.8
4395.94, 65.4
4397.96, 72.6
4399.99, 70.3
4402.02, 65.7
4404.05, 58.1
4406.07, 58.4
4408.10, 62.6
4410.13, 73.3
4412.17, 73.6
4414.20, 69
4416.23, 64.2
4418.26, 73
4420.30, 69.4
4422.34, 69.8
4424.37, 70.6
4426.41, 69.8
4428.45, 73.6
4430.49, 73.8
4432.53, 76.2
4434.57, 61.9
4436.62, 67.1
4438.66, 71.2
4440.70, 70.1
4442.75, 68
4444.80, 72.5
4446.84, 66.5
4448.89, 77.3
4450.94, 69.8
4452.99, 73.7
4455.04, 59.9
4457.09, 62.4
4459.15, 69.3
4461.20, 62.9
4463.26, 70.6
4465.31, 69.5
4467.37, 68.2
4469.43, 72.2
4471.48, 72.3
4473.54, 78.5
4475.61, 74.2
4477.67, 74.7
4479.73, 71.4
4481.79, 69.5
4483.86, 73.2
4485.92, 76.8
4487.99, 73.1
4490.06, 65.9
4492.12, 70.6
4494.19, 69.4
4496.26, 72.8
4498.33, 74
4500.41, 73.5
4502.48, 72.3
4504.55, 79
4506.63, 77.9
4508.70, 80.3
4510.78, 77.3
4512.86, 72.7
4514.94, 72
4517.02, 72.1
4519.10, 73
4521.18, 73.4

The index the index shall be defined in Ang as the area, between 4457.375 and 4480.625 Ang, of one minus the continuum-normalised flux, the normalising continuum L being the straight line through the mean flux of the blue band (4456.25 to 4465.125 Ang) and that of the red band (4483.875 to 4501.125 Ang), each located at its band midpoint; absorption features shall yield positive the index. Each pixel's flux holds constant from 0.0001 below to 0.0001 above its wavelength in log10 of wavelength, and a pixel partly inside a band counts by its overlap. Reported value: -0.98 Ang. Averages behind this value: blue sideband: 66.7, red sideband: 72.1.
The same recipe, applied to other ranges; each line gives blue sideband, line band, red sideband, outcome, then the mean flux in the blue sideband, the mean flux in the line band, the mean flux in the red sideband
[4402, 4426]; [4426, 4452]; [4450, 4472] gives -1.1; 67.5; 70.6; 68.2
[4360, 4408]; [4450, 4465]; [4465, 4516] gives 0.8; 64.9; 67.1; 73.3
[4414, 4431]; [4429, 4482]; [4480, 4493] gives 0.6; 70.3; 70.2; 71.5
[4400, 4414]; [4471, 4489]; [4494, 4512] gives -0.2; 65.8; 73.8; 75.4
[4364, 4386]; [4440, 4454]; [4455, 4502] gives -0.5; 64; 71.1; 70.9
